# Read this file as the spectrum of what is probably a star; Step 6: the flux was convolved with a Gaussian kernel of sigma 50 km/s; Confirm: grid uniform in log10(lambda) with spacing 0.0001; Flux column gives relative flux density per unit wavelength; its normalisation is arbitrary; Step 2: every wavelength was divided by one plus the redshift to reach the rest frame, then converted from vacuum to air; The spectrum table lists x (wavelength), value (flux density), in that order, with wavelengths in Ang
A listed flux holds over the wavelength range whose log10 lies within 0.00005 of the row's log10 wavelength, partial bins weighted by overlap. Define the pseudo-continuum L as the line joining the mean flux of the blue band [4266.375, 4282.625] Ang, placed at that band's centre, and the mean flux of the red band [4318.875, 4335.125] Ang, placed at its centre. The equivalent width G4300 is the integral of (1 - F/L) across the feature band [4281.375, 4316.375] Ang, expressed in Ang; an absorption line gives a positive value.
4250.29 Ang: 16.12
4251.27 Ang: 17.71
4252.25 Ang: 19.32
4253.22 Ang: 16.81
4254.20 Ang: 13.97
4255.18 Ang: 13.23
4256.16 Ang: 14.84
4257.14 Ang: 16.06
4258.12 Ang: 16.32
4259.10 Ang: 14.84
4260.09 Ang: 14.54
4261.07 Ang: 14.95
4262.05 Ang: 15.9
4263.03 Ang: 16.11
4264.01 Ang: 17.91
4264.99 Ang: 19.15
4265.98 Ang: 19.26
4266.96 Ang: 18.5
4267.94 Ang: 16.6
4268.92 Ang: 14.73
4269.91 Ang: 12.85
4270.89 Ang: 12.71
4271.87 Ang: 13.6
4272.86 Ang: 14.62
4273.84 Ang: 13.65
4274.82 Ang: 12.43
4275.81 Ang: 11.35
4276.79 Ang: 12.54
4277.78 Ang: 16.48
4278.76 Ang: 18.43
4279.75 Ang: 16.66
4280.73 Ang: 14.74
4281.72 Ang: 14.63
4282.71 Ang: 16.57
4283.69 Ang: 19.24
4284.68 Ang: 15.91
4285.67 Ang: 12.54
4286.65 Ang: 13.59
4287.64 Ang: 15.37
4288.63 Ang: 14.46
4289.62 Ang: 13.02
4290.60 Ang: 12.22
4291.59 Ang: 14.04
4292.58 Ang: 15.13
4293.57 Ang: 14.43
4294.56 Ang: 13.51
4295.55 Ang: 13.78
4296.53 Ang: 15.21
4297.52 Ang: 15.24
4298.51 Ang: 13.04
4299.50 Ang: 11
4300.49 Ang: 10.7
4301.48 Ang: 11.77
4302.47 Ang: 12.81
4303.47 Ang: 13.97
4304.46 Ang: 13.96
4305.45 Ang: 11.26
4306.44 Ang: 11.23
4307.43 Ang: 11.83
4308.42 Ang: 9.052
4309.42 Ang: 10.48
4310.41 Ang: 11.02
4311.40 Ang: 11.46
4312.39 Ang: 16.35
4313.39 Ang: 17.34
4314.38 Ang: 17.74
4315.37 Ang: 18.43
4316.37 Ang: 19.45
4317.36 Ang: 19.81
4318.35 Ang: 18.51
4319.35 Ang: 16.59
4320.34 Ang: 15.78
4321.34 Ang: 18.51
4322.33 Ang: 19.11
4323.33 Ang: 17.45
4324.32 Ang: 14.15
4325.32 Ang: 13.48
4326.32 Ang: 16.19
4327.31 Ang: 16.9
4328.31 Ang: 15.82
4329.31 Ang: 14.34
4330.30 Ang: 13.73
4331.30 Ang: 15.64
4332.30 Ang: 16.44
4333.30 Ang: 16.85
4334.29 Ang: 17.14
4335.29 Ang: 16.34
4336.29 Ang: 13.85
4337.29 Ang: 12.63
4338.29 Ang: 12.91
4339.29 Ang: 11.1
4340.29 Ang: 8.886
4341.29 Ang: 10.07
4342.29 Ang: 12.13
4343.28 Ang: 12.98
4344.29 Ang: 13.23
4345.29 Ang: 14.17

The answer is 3.5 Ang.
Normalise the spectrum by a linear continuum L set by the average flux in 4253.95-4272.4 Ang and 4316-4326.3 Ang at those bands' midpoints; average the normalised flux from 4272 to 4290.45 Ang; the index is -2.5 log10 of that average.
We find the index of 0.10 mag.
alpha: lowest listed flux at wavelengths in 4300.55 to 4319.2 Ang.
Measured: 9.052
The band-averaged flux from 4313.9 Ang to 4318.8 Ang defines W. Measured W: 18.8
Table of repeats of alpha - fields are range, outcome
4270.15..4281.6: 11.35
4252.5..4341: 8.886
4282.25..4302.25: 10.7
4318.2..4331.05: 13.48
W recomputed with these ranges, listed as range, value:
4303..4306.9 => 12.6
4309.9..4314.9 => 14.8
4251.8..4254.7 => 16.7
